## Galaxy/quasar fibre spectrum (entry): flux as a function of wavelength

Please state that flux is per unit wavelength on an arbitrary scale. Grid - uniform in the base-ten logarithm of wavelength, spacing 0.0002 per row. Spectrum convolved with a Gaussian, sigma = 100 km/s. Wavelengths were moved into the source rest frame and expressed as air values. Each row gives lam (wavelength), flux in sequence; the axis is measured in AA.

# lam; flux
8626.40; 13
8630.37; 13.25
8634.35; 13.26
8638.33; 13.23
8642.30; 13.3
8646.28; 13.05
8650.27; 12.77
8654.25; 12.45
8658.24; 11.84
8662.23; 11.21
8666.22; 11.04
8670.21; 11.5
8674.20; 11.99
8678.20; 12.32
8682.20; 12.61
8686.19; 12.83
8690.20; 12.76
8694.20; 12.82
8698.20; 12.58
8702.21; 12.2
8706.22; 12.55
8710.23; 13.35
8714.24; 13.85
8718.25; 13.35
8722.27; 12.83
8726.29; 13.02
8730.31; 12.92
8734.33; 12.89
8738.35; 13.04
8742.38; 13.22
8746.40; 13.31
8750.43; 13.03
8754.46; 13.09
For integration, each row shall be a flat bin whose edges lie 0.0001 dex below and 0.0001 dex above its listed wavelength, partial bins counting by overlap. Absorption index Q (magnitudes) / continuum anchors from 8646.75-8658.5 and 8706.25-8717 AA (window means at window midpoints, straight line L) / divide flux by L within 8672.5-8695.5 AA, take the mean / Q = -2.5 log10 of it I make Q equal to 0.04 mag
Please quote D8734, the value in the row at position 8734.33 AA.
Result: 12.89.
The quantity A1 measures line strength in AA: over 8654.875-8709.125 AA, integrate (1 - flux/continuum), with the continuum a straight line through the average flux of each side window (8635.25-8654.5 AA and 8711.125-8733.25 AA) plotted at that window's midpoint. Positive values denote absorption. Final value 3.7 AA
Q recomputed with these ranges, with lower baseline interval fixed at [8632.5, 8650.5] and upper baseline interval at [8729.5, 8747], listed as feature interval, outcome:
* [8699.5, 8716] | 0.01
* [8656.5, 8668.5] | 0.16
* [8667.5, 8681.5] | 0.10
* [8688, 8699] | 0.03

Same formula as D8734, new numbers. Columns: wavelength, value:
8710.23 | 13.35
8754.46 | 13.09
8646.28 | 13.05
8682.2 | 12.61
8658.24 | 11.84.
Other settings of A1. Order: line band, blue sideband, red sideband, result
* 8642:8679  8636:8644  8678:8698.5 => 2.7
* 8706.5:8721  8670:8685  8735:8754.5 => -0.7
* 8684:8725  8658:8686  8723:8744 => -1.5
